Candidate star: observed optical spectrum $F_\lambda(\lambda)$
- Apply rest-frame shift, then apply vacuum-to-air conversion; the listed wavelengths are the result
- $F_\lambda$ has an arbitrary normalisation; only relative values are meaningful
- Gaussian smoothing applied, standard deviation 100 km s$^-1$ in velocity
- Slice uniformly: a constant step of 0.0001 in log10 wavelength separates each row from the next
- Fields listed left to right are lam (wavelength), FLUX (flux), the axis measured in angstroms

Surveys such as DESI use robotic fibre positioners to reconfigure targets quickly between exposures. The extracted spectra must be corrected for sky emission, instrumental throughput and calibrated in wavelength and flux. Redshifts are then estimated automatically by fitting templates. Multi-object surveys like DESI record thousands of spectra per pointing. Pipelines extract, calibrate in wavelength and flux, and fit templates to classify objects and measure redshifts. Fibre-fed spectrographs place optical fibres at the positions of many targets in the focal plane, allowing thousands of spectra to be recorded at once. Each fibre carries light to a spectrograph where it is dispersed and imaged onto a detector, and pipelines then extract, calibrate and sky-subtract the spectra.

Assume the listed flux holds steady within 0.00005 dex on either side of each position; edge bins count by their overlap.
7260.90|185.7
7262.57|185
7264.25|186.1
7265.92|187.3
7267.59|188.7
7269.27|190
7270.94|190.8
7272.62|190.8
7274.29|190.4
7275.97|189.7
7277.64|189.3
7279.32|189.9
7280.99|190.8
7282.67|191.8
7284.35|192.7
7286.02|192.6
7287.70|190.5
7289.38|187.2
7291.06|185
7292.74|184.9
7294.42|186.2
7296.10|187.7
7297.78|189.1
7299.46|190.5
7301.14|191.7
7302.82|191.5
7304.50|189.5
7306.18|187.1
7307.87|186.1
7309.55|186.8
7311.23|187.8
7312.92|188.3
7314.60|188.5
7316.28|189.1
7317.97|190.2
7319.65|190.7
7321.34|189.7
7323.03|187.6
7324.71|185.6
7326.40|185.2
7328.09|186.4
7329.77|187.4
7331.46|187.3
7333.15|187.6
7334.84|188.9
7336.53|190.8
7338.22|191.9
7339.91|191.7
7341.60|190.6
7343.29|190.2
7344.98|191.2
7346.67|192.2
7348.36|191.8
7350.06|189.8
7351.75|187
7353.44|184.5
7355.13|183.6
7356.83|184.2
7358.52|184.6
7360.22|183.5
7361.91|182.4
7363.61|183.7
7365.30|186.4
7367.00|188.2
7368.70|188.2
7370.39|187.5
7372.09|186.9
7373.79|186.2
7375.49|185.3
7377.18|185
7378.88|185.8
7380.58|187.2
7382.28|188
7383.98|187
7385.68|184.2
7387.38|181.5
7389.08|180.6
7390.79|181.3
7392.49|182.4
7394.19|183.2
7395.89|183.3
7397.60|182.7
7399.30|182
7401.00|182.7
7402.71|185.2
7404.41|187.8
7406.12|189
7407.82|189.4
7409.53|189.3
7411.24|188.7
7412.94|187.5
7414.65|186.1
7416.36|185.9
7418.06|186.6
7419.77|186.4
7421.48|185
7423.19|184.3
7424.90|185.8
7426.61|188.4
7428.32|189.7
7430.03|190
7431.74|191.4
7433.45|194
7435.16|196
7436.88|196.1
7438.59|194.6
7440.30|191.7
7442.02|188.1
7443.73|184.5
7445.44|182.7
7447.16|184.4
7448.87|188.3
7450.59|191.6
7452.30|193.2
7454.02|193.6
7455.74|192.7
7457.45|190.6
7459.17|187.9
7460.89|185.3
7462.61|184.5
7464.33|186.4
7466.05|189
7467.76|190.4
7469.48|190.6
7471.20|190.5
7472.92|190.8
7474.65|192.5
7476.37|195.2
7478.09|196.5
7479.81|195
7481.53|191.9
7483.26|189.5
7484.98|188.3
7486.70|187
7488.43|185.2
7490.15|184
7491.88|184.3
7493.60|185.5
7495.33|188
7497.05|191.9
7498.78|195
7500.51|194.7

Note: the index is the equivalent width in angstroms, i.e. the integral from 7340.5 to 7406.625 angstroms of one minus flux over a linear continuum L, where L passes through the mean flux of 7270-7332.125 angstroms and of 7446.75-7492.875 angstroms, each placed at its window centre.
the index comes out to 1.2 angstroms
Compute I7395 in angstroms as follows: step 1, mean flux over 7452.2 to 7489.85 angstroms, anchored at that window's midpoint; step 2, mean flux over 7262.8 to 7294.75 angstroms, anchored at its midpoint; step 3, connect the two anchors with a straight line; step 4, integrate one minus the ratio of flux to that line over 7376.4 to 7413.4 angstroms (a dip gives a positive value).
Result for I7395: 0.9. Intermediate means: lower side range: 189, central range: 185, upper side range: 190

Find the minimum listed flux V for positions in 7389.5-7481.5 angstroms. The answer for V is 181.3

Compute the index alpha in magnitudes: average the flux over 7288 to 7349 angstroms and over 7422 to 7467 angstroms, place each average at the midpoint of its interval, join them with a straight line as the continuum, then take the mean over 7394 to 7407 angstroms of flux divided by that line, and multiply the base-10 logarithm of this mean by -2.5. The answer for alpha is 0.03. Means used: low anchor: 189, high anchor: 189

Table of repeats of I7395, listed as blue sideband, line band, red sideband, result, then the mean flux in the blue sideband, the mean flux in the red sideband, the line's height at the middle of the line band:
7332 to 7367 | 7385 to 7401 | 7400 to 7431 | 0.4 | 188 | 187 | 187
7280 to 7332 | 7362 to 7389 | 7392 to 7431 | 0.2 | 189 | 186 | 187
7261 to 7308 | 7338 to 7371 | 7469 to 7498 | 0.3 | 189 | 190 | 189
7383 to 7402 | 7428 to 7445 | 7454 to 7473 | -0.4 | 183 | 189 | 187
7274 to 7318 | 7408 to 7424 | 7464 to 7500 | 0.2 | 189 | 190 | 190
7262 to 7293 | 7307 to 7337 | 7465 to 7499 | 0.2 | 189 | 190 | 189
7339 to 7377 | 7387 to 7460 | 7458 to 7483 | 0.6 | 187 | 190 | 189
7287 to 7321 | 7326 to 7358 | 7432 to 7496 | 0.0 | 188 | 190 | 189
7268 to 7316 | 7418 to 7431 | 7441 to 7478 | 0.2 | 189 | 189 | 189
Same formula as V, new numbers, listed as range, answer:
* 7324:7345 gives 185.2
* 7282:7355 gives 184.5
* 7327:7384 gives 182.4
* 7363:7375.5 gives 183.7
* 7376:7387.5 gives 181.5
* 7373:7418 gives 180.6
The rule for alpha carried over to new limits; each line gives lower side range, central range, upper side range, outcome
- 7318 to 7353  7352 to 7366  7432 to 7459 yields 0.03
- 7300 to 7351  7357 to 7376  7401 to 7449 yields 0.02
